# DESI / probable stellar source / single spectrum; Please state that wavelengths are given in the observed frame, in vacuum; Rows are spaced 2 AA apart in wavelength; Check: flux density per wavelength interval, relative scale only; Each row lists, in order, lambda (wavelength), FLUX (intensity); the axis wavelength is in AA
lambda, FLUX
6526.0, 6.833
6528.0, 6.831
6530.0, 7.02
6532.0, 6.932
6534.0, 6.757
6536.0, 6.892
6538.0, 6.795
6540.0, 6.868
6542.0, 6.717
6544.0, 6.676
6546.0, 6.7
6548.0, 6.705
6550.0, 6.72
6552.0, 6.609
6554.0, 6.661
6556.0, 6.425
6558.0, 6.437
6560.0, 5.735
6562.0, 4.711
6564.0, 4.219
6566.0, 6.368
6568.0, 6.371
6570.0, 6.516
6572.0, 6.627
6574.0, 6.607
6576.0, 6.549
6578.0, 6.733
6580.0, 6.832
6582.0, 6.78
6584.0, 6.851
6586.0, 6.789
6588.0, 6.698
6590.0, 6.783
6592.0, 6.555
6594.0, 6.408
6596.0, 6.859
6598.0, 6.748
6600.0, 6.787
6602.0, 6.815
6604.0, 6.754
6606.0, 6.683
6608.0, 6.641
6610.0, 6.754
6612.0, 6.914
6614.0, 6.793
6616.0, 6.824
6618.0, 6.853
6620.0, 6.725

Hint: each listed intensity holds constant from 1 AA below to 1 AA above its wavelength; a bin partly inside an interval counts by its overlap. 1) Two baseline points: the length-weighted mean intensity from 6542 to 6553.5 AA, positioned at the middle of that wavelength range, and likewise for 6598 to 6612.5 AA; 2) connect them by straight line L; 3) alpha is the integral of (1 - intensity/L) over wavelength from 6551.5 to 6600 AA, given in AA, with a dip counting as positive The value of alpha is 2.2 AA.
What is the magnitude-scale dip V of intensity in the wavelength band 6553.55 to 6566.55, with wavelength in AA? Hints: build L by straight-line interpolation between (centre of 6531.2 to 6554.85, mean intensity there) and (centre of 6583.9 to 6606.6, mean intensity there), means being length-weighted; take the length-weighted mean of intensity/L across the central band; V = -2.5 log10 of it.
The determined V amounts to 0.18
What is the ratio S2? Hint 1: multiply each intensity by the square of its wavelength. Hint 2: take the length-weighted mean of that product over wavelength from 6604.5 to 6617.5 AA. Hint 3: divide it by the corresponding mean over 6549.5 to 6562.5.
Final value 1.11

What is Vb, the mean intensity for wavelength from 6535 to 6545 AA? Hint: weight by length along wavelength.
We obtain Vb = 6.79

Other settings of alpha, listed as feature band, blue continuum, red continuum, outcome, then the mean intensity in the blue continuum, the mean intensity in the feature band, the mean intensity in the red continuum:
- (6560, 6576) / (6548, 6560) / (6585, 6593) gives 1.6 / 6.51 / 5.95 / 6.71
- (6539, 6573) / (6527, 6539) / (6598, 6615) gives 2.7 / 6.87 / 6.3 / 6.77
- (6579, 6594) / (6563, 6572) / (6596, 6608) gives -0.8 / 5.95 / 6.73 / 6.76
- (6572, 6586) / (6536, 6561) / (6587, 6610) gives -0.1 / 6.6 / 6.72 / 6.71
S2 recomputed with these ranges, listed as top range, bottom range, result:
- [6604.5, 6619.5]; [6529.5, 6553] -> 1.02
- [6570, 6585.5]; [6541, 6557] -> 1.02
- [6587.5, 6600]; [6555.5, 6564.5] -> 1.22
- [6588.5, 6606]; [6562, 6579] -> 1.10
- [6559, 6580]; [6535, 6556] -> 0.91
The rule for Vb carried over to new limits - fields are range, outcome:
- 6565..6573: 6.47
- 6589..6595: 6.58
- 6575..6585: 6.75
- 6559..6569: 5.48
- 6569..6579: 6.61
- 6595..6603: 6.8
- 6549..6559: 6.57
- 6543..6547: 6.69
